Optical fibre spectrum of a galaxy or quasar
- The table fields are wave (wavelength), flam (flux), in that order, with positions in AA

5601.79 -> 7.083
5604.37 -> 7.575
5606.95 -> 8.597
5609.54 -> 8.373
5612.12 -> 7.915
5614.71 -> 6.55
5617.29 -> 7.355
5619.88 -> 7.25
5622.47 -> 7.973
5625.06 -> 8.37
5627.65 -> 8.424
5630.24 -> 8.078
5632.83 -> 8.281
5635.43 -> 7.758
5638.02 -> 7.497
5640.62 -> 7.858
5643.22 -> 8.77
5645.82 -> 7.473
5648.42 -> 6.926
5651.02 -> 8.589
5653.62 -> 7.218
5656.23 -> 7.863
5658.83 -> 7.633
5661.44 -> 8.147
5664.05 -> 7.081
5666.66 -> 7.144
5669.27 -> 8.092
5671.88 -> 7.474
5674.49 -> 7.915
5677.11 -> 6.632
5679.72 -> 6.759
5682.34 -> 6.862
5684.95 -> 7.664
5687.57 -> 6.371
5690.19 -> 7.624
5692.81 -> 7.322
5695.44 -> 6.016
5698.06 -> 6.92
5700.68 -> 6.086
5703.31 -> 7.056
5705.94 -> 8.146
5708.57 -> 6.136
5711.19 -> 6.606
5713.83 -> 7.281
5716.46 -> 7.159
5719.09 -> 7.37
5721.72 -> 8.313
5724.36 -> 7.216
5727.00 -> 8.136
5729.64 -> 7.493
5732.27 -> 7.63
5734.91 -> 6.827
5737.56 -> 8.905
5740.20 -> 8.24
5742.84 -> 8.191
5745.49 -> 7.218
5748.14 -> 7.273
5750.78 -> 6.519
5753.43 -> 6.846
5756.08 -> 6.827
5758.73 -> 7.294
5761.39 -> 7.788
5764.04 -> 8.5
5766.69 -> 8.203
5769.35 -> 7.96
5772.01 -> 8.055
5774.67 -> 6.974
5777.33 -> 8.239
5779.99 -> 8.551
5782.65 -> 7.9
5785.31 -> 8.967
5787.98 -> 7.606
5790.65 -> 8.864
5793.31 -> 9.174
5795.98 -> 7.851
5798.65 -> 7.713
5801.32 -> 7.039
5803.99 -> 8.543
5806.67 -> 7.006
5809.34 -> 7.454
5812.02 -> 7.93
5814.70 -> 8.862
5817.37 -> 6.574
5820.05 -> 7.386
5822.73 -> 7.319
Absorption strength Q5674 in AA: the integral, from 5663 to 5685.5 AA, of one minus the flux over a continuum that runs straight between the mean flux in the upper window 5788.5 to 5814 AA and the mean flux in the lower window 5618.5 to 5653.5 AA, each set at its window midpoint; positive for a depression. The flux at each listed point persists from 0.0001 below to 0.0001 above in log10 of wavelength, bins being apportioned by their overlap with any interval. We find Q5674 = 1.83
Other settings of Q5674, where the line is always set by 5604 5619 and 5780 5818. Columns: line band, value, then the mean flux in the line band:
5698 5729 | 2.59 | 7.22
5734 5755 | 1.11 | 7.51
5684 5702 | 2.31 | 6.84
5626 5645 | -0.80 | 8.09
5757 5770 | 0.07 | 7.91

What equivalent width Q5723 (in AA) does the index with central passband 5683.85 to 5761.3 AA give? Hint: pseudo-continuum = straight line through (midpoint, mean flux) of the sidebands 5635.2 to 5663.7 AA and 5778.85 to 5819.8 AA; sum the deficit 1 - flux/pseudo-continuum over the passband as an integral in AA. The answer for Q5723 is 5.93 AA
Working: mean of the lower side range 7.77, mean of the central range 7.27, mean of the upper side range 7.98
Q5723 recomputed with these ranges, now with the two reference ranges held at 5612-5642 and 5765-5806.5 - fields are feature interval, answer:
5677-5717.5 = 5.1 AA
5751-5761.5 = 1.3 AA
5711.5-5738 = 1.4 AA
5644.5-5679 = 1.3 AA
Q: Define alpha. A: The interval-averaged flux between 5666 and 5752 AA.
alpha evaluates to 7.29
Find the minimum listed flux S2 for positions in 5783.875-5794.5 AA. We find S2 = 7.606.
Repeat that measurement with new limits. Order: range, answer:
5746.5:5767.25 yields 6.519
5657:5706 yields 6.016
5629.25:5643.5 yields 7.497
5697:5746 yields 6.086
